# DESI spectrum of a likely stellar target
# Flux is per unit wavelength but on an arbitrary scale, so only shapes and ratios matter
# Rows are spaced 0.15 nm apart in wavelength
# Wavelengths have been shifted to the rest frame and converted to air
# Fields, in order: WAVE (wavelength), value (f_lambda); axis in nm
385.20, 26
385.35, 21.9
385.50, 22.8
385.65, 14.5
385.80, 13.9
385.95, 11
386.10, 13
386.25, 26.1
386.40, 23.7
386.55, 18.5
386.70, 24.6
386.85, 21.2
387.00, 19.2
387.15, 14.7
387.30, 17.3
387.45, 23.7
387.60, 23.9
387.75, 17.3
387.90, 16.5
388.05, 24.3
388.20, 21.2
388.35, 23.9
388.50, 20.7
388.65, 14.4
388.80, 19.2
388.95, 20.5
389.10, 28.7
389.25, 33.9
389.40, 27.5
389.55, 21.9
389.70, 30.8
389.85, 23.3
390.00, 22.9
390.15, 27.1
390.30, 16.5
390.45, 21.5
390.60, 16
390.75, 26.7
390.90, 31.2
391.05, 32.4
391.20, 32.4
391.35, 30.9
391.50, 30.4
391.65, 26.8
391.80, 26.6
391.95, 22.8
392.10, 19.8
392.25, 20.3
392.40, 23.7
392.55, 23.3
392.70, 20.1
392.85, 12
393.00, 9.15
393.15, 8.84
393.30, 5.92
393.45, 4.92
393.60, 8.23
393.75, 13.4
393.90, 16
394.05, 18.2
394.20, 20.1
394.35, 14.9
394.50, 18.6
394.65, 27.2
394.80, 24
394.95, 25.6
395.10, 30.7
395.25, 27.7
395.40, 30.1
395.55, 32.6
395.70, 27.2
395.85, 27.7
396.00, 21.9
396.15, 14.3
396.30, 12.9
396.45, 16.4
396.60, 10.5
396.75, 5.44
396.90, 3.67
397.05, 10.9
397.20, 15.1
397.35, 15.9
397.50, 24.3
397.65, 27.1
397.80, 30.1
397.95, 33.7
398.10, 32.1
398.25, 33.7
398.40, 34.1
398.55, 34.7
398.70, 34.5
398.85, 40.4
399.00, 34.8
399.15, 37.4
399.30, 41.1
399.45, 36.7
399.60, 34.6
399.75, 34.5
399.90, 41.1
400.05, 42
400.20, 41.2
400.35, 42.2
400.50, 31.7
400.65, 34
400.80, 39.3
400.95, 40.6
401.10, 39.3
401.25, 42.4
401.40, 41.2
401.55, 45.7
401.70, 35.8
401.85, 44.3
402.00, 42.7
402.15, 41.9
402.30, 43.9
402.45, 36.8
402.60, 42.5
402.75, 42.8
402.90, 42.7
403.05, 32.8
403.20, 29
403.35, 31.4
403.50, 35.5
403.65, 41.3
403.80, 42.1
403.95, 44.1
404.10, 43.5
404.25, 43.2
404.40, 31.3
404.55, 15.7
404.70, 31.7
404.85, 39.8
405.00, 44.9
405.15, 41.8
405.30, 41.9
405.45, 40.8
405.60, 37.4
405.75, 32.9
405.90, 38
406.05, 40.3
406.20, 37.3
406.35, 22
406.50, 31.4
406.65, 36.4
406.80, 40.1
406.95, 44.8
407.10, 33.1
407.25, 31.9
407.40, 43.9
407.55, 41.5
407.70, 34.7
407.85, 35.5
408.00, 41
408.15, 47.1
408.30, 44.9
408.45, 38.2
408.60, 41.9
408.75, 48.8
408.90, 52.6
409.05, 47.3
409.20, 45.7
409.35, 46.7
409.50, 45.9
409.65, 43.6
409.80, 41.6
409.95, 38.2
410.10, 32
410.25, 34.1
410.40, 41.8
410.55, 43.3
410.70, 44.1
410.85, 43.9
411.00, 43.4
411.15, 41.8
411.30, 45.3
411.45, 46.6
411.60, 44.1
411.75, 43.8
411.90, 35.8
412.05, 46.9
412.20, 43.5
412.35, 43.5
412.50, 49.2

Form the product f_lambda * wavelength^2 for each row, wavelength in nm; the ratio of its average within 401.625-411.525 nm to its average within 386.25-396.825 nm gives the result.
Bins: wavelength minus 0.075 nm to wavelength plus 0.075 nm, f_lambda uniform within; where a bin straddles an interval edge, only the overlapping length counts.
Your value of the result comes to 2.02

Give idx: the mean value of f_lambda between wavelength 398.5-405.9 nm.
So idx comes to 38.5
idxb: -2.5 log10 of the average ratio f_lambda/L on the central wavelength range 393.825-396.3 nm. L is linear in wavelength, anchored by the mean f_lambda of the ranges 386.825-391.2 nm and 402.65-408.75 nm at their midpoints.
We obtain 0.22 mag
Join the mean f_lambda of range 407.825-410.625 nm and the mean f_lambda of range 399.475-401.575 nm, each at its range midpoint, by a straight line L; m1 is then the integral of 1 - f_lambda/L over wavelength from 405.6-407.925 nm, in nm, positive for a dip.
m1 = 0.30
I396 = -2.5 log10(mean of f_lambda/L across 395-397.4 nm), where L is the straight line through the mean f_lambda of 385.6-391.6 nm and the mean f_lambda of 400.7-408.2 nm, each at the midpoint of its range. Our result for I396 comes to 0.49 mag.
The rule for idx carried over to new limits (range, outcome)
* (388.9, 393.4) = 23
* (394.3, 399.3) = 24.8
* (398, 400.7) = 36.7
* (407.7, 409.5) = 44.2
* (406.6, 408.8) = 40.2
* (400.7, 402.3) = 41.3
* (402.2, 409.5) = 39.1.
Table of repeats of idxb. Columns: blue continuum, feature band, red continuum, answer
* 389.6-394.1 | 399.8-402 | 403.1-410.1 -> -0.24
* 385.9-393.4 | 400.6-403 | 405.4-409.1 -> -0.21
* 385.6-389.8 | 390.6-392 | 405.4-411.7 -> -0.16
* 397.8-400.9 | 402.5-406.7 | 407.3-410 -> 0.09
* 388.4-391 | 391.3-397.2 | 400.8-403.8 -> 0.47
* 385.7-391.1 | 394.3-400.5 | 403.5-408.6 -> 0.11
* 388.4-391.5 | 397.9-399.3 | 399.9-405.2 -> -0.03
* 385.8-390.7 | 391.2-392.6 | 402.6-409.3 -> -0.02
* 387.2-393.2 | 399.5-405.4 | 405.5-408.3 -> -0.16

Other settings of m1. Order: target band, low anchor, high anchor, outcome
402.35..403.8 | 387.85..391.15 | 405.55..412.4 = -0.08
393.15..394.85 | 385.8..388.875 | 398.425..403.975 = 0.81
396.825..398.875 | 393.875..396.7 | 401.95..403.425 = 0.15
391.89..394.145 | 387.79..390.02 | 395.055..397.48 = 0.63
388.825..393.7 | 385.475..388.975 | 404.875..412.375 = 0.22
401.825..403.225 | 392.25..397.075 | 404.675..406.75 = -0.39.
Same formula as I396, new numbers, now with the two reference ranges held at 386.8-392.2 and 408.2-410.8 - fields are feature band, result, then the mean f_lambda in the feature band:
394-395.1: 0.28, 21.9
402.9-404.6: 0.04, 36.1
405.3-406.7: 0.12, 35.5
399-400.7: -0.13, 37.8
